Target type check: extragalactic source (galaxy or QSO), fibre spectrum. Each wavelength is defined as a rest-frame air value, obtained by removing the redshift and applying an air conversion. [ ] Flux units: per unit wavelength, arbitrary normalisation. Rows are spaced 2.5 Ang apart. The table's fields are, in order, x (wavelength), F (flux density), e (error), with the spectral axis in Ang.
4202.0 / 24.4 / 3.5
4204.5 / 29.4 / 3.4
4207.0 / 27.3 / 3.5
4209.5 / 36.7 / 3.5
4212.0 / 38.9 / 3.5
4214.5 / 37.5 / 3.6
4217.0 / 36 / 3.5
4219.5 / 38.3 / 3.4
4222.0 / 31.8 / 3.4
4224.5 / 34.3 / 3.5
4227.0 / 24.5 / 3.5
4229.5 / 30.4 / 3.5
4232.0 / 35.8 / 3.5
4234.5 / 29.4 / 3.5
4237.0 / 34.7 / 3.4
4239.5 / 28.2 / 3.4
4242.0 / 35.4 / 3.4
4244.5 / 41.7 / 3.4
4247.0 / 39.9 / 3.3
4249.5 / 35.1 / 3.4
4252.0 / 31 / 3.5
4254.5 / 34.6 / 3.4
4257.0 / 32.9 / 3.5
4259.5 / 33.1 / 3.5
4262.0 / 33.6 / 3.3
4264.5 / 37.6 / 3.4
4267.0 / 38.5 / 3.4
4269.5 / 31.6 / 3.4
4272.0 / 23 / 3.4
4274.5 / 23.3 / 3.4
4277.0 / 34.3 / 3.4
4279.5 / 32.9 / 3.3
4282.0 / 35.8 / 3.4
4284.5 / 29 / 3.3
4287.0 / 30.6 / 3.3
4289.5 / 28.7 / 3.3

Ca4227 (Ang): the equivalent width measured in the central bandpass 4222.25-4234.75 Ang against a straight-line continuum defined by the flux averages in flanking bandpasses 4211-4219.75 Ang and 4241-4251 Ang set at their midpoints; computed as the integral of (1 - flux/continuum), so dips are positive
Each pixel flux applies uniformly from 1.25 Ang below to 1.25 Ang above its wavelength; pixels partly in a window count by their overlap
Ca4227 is 2.2 Ang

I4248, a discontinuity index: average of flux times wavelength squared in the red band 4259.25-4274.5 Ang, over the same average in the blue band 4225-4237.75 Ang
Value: 1.05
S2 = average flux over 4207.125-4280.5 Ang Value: 33.5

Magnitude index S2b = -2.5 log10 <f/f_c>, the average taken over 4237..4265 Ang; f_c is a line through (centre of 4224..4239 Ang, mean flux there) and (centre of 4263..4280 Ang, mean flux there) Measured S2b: -0.11 mag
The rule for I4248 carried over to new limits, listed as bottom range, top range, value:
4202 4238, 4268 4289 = 0.94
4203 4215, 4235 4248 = 1.08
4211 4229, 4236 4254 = 1.04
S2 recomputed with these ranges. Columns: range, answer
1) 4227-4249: 33.9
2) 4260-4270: 35.4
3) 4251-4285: 32.3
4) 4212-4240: 33.2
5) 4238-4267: 35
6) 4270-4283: 29.8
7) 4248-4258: 33.6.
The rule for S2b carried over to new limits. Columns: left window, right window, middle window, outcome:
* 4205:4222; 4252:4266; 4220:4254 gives 0.04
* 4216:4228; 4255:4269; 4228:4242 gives 0.06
